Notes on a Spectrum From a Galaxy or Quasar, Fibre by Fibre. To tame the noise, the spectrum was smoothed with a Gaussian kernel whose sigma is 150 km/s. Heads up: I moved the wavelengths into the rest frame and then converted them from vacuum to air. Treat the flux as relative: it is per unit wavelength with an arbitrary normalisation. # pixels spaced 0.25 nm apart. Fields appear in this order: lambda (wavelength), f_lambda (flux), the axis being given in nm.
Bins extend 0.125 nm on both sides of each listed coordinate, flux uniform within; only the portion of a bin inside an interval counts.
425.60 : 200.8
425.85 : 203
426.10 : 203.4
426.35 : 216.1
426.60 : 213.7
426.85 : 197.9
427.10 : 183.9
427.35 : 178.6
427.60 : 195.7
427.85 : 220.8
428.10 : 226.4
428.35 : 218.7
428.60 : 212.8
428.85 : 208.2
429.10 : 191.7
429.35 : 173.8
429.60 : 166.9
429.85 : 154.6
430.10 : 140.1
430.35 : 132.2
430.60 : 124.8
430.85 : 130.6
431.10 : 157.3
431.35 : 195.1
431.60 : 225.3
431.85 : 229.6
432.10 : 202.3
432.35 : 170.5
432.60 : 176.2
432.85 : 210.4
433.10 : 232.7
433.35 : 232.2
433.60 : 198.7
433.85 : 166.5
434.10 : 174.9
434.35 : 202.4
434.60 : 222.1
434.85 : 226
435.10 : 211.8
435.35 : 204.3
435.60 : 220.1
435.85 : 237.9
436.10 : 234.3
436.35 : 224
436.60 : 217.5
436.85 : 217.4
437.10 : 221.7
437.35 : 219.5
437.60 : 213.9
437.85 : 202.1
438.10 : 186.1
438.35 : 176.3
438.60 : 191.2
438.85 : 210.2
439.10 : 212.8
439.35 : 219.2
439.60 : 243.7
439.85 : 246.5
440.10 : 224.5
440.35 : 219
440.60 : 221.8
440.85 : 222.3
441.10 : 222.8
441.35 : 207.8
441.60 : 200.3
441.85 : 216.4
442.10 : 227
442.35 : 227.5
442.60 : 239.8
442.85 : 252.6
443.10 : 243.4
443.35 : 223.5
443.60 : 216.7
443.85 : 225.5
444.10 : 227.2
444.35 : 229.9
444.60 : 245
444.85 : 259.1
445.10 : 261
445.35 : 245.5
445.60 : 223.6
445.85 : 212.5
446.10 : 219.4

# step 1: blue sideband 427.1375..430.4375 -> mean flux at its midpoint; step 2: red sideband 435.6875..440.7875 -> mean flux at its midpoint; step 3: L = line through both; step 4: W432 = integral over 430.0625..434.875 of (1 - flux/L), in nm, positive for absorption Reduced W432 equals 0.28 nm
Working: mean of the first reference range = 187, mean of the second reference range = 217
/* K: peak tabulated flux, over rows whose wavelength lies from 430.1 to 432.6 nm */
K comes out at 229.6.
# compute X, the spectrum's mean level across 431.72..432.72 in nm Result 195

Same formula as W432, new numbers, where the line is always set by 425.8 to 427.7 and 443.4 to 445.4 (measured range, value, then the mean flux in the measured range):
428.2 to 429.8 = 0.08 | 194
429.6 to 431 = 0.45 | 140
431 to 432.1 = 0.04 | 203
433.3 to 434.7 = 0.11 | 197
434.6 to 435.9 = -0.01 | 219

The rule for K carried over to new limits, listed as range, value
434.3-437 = 237.9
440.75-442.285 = 227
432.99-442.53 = 246.5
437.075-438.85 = 221.7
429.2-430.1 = 173.8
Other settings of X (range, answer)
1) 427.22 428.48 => 208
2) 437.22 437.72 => 217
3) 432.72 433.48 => 225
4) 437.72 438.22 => 194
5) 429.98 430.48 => 136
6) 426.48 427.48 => 193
